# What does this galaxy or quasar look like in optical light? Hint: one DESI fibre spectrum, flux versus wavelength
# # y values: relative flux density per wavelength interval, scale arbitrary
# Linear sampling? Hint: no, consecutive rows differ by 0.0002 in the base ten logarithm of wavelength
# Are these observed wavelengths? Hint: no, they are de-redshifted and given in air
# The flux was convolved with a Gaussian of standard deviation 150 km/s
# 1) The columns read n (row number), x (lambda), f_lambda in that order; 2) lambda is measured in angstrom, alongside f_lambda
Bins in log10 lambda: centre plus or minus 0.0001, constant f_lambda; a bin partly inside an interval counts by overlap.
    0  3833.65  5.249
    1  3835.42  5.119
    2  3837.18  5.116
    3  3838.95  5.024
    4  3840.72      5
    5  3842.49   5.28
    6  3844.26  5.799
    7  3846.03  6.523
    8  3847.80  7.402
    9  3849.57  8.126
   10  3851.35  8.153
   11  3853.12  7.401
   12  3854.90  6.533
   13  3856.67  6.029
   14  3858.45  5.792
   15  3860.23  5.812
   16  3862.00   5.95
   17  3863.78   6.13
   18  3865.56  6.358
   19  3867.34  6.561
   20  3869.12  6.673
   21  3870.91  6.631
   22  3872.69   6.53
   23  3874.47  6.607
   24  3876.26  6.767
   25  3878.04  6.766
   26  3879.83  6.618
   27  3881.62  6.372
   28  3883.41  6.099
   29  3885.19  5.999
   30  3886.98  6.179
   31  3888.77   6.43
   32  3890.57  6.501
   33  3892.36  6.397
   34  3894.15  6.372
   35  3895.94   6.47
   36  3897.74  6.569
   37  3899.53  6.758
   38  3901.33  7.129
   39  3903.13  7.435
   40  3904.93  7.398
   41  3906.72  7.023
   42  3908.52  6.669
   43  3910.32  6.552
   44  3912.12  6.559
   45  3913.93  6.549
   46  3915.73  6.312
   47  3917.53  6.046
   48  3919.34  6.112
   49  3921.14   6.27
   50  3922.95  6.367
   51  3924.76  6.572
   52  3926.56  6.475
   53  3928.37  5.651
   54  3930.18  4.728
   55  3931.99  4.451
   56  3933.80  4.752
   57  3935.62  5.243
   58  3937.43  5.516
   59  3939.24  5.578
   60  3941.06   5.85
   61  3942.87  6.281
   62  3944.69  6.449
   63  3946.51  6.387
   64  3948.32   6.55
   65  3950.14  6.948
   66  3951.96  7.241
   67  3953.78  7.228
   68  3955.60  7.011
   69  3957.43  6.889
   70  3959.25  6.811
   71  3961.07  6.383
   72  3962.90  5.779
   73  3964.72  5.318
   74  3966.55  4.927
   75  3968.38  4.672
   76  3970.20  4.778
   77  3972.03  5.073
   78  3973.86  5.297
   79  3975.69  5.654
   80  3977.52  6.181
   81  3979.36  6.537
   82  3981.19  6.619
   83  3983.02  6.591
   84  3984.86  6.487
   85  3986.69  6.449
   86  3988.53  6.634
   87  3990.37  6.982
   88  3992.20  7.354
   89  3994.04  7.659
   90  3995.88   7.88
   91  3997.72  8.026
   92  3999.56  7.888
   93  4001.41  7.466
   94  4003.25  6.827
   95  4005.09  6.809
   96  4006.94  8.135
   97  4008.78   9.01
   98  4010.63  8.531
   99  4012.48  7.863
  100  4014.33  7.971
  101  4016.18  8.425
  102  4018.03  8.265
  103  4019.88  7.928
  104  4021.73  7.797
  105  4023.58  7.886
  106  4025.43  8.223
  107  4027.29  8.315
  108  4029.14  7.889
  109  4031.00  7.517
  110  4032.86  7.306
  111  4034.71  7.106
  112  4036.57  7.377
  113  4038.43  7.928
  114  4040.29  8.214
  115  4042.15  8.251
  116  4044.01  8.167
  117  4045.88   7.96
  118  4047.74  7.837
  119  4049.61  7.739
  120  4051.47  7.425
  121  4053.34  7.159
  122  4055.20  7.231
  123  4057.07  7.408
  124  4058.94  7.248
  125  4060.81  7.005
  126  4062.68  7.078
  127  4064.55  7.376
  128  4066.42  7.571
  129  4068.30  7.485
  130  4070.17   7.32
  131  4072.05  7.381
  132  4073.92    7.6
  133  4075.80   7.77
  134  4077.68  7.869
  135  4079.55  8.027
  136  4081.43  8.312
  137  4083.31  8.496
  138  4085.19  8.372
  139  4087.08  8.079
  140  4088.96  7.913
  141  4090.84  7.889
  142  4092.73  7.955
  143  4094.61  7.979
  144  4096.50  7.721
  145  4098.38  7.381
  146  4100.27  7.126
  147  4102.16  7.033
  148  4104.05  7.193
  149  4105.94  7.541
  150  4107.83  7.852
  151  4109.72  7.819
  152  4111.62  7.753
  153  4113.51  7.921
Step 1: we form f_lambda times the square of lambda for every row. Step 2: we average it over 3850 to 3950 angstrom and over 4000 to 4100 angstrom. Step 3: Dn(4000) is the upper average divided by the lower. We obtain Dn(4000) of 1.32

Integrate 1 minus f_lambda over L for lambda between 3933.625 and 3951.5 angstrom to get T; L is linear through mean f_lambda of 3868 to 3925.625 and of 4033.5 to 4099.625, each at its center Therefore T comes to 2.2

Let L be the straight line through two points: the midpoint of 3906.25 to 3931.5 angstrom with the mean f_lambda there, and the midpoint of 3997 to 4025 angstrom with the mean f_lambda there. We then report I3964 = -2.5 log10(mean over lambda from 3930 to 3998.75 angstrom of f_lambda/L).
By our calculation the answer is 0.14 mag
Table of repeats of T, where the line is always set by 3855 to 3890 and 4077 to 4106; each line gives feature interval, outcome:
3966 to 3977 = 2.98 angstrom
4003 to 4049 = -3.40 angstrom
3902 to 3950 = 3.80 angstrom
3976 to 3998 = 0.71 angstrom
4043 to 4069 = 0.32 angstrom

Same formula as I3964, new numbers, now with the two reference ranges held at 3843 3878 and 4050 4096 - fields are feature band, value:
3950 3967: 0.100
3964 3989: 0.235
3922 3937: 0.248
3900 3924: 0.035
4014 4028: -0.097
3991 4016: -0.070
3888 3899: 0.050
